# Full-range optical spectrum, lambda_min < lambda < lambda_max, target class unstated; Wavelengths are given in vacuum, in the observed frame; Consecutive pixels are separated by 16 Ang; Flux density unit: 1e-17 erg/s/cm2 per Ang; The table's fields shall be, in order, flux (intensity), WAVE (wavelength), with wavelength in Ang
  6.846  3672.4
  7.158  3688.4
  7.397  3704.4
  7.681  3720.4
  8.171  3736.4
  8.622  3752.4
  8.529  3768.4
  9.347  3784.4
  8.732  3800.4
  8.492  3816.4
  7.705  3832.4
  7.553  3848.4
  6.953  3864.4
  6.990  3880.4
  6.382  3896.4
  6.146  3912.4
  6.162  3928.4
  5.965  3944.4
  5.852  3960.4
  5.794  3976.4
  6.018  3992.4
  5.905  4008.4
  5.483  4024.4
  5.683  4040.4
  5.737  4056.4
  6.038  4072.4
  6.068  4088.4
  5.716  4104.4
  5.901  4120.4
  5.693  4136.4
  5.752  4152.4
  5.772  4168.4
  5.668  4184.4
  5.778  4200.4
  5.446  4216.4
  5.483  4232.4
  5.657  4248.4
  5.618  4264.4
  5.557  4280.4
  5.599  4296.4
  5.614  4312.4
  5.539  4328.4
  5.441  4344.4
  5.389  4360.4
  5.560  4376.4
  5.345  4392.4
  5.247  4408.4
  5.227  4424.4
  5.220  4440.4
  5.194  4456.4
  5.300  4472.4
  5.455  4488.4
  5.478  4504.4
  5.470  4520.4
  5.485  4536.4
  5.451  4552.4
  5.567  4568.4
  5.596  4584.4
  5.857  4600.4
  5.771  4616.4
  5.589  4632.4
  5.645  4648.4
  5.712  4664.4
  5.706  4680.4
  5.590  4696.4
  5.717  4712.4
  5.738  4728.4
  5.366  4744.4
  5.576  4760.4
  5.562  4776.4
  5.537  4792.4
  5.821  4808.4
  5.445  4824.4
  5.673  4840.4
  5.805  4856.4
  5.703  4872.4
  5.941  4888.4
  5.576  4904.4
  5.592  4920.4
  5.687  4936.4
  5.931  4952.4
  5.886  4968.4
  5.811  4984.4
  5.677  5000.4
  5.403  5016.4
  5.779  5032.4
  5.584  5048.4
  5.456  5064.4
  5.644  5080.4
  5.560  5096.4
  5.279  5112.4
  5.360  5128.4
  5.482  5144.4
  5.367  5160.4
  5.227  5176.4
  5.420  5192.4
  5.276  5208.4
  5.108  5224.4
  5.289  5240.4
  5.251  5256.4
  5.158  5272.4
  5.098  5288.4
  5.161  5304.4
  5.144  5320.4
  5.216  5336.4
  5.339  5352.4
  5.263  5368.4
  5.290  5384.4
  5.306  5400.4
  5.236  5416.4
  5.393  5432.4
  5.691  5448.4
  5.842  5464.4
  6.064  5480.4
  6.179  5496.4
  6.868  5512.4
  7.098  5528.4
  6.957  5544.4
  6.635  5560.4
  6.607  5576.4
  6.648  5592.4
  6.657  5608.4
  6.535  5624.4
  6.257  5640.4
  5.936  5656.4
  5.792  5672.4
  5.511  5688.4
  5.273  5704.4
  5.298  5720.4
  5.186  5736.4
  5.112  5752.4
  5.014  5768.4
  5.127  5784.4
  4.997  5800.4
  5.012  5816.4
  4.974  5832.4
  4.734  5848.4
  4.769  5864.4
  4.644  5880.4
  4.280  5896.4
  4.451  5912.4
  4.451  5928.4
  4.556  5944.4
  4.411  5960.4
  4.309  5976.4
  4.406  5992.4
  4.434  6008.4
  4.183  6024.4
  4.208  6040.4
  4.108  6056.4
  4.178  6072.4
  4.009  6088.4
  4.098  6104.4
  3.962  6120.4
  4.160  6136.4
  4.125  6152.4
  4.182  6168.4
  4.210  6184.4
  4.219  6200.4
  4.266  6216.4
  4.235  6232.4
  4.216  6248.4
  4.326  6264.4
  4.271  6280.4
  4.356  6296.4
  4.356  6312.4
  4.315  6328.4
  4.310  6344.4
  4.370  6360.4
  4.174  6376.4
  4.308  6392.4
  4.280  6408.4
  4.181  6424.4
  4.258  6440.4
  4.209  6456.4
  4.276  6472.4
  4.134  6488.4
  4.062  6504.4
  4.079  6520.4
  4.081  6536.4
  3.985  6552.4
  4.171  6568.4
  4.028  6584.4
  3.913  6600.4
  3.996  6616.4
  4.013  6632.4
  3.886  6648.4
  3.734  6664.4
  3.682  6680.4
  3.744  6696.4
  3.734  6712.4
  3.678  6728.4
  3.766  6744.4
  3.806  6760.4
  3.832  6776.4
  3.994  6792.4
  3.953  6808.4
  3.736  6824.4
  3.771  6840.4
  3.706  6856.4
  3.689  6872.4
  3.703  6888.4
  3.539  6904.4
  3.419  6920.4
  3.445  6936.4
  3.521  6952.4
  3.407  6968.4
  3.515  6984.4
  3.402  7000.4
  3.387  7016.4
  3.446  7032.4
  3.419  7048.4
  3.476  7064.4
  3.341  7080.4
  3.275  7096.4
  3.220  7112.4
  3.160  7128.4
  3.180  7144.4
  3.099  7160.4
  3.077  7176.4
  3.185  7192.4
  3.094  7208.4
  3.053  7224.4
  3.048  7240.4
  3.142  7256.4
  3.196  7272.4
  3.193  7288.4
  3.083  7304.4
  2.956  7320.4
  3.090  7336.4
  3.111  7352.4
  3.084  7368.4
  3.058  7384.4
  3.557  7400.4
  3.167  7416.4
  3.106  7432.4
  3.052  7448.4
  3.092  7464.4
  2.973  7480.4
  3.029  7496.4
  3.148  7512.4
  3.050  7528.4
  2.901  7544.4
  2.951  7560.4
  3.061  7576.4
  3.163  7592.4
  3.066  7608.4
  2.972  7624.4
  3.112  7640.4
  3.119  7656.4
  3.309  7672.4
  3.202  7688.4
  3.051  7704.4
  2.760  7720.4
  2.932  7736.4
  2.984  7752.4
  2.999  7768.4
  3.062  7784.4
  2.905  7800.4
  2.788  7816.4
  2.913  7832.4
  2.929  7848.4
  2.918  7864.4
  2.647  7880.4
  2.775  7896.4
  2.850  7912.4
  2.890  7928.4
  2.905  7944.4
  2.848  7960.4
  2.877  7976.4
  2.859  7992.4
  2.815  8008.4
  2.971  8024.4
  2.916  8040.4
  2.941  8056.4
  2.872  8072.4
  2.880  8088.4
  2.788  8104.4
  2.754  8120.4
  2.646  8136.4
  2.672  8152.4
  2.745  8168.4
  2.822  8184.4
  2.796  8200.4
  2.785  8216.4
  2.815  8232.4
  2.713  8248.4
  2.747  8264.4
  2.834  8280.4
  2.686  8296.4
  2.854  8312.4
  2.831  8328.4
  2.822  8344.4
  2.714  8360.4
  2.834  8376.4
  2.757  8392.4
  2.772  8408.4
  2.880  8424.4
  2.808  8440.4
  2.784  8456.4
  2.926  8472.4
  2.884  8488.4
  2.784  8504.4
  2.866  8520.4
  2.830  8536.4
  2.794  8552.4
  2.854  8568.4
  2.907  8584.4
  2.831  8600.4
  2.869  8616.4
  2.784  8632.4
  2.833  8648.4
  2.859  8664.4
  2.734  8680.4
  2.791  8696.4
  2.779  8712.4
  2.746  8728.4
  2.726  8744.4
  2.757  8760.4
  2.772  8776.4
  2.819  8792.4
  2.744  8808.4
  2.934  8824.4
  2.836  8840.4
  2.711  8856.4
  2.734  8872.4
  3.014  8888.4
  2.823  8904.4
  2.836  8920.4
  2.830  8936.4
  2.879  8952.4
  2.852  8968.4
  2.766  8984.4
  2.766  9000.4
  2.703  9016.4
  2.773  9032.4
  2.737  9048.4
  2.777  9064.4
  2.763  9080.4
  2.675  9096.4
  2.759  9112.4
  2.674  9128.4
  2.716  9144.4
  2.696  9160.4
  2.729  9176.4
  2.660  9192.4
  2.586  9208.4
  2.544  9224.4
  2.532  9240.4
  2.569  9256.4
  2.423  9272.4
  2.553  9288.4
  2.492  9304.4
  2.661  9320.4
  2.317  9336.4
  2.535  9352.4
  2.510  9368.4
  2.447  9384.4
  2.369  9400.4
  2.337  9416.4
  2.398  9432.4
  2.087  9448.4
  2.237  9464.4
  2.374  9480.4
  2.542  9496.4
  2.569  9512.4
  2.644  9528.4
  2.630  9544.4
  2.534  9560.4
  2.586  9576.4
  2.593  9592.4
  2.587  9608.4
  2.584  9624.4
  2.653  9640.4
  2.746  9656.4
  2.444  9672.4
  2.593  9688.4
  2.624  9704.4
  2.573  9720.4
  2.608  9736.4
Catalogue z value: 1.598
